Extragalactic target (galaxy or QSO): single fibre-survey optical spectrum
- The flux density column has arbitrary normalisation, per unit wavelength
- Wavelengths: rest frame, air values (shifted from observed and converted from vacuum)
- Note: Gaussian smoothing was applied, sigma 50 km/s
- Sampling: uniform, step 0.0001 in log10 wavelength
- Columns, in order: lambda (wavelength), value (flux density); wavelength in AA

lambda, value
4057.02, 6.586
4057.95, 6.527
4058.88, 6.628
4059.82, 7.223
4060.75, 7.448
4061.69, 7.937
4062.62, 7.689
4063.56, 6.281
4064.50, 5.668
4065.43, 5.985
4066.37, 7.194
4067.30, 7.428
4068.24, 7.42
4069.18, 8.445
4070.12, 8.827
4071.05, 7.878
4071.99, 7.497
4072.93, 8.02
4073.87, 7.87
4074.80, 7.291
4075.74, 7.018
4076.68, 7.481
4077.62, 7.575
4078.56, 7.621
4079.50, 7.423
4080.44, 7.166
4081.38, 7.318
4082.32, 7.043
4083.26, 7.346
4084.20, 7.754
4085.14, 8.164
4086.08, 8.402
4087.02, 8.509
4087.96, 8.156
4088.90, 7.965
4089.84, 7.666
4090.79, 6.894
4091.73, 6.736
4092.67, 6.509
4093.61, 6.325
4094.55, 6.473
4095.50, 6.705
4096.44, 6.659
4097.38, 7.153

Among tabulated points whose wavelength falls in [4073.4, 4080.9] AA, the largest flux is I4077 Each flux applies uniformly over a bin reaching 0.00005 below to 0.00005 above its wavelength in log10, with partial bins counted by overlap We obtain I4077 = 7.87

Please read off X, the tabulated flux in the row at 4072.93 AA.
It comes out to 8.02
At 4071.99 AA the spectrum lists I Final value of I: 7.497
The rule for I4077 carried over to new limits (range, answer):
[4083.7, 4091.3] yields 8.509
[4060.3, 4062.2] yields 7.937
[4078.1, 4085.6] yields 8.164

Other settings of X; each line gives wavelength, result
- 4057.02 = 6.586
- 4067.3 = 7.428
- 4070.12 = 8.827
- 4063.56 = 6.281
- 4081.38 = 7.318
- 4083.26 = 7.346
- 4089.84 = 7.666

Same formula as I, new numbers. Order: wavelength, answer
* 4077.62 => 7.575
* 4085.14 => 8.164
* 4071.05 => 7.878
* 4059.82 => 7.223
